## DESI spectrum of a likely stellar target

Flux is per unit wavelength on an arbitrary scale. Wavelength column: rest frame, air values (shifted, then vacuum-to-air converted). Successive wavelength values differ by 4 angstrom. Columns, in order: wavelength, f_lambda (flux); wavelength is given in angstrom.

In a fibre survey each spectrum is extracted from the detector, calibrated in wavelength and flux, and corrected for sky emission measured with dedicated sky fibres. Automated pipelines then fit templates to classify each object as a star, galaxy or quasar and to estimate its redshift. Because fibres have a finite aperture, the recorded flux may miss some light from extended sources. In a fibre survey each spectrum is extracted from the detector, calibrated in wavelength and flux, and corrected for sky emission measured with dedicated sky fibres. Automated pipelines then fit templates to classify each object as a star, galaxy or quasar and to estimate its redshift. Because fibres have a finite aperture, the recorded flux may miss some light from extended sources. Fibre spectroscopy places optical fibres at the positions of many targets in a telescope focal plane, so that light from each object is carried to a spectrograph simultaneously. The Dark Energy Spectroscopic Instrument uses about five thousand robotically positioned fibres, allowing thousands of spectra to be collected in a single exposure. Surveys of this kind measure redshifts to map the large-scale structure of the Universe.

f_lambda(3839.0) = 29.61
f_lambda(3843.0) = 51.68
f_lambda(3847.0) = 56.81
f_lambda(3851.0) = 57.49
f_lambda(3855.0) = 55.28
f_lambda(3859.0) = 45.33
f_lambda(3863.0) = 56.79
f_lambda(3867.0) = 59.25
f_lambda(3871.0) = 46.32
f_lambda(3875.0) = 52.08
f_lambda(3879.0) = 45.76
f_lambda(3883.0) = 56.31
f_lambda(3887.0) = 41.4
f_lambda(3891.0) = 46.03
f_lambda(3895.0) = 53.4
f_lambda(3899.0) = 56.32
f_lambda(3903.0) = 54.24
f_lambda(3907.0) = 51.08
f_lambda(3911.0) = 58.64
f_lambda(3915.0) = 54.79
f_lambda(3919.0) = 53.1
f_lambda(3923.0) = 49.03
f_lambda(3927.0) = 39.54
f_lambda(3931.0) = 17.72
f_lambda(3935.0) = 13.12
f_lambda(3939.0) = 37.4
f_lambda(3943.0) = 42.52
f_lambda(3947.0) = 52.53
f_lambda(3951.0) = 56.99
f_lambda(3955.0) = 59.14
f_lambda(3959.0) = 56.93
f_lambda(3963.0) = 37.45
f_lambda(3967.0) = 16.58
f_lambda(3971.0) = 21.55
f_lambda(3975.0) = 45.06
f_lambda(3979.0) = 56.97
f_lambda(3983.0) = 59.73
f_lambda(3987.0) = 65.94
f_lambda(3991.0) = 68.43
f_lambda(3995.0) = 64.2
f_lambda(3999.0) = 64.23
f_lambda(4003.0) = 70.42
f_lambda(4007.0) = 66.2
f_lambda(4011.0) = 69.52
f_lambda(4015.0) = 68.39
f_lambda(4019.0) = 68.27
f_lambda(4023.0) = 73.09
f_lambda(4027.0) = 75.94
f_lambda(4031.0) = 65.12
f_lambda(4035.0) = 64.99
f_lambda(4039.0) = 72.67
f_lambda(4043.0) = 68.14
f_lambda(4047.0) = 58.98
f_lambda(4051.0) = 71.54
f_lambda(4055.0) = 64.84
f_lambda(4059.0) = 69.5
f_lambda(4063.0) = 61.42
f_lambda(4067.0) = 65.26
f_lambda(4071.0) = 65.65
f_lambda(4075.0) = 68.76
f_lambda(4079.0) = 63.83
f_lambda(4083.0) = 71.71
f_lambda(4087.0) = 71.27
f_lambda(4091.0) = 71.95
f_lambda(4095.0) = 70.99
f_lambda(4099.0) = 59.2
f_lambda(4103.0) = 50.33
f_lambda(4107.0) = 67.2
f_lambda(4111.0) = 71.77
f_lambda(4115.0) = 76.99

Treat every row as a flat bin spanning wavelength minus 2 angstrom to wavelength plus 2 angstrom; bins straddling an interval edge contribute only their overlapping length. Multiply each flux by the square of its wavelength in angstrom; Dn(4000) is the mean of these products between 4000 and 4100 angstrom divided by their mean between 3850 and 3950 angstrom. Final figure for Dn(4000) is 1.53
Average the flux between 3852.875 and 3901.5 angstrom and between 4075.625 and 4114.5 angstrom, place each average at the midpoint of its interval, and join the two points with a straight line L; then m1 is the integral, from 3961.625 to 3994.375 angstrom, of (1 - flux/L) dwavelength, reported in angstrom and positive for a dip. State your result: 6.3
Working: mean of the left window 51.2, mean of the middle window 47.4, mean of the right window 67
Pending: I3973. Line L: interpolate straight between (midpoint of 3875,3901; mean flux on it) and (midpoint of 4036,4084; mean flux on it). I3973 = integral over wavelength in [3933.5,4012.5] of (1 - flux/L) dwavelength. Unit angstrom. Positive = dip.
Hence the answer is 9.8 angstrom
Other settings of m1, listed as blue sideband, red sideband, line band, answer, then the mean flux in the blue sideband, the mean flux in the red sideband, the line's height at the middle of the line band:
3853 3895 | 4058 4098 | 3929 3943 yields 7.60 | 50.6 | 67.8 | 55.8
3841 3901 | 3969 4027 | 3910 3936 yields 6.82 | 52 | 62.1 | 56.1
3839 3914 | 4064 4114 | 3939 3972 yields 8.04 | 51.9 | 66.6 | 57.4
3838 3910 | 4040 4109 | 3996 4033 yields -4.38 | 51.2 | 66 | 61.6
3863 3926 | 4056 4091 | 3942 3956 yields 0.87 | 51.8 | 67.4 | 56.6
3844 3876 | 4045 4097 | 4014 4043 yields -2.30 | 53.7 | 67.4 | 64.6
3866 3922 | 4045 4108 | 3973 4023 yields -3.72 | 51.9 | 65.8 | 59.8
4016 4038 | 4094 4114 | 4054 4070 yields 0.44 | 69.6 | 64.2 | 67.1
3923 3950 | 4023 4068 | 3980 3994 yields -3.78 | 35.8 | 67.4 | 50.5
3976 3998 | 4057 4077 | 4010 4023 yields -1.15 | 62.3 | 66.1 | 63.7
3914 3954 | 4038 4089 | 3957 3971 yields 3.71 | 41.8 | 67.1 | 47.6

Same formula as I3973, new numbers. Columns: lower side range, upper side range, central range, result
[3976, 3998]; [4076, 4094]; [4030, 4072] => 0.6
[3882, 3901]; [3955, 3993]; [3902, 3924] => -1.7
